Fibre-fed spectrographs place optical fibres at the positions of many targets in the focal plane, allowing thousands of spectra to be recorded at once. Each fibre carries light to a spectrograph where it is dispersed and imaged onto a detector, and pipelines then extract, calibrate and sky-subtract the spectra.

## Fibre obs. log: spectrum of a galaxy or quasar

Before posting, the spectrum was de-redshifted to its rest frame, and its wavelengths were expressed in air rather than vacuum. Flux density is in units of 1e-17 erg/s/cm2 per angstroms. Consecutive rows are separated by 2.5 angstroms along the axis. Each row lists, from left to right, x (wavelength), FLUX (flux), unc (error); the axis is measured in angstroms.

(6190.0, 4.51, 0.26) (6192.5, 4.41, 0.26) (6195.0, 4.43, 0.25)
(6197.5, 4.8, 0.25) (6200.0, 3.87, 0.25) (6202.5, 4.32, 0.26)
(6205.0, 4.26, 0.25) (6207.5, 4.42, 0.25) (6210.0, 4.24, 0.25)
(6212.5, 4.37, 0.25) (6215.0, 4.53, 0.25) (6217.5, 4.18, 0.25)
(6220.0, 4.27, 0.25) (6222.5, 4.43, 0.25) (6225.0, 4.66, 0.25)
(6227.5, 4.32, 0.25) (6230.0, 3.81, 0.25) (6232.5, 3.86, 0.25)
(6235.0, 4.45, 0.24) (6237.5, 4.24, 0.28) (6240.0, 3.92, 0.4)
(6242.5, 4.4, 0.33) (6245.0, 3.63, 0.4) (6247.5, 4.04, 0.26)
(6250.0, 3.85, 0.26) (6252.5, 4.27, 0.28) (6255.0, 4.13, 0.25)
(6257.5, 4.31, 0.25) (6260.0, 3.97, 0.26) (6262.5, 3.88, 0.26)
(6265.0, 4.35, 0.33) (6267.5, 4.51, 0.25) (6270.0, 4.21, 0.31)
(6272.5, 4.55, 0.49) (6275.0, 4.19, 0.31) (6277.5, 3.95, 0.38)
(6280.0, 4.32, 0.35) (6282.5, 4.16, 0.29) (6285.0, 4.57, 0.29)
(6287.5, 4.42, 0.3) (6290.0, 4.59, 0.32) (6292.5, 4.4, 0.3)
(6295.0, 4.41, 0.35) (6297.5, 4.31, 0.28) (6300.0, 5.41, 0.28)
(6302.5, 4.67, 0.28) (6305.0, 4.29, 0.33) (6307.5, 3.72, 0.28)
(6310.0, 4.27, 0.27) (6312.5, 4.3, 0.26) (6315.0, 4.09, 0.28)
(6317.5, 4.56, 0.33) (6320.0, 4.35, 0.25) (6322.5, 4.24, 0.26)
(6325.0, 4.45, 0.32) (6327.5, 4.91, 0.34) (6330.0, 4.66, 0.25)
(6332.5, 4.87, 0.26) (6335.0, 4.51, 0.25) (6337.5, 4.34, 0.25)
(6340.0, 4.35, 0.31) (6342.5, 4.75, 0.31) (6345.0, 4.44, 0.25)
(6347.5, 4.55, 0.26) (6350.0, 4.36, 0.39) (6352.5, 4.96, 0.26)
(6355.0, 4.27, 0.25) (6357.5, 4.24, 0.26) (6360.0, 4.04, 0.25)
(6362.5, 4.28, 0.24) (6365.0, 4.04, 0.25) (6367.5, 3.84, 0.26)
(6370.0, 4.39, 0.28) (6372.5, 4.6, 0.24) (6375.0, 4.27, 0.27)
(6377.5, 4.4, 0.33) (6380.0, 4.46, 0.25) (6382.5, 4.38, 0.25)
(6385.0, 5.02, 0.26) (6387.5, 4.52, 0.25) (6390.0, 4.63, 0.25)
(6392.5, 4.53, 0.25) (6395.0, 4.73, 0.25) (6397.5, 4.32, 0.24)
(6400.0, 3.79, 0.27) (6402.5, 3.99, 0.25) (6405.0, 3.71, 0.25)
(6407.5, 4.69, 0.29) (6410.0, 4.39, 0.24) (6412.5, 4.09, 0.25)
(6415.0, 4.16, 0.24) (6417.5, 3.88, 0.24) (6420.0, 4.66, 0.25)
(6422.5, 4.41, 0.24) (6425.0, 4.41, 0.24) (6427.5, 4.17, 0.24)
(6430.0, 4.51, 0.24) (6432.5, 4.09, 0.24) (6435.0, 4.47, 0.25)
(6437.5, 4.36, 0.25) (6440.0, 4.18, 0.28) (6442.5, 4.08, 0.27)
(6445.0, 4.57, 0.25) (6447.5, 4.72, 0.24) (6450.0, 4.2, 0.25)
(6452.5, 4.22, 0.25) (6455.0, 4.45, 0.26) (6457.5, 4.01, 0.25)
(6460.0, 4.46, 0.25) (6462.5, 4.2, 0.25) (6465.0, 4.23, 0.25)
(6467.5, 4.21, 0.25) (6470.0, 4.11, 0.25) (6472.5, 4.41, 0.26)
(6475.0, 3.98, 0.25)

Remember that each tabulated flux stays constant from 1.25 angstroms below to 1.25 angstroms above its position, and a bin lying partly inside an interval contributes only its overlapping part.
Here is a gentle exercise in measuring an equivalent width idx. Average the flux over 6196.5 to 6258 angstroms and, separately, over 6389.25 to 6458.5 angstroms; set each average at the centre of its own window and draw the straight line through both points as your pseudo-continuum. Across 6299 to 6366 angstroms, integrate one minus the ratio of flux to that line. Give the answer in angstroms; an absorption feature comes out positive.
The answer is -2.8 angstroms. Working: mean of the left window 4.22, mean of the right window 4.3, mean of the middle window 4.44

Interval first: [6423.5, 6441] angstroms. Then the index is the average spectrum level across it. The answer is 4.32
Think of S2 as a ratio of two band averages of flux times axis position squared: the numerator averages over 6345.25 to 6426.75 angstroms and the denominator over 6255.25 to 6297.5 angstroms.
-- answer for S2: 1.0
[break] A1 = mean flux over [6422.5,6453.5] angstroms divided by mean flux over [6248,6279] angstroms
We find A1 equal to 1.04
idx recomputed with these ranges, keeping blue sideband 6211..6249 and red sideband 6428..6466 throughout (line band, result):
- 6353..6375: 0.2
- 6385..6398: -1.0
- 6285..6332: -2.4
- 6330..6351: -1.3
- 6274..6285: 0.1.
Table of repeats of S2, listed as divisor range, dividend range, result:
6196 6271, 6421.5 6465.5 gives 1.09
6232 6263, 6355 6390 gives 1.11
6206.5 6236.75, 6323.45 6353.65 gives 1.11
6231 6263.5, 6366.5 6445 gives 1.12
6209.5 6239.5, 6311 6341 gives 1.08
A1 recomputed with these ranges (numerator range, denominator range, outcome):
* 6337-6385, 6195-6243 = 1.02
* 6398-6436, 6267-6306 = 0.95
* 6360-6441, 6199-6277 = 1.03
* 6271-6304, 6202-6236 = 1.04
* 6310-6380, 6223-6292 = 1.05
